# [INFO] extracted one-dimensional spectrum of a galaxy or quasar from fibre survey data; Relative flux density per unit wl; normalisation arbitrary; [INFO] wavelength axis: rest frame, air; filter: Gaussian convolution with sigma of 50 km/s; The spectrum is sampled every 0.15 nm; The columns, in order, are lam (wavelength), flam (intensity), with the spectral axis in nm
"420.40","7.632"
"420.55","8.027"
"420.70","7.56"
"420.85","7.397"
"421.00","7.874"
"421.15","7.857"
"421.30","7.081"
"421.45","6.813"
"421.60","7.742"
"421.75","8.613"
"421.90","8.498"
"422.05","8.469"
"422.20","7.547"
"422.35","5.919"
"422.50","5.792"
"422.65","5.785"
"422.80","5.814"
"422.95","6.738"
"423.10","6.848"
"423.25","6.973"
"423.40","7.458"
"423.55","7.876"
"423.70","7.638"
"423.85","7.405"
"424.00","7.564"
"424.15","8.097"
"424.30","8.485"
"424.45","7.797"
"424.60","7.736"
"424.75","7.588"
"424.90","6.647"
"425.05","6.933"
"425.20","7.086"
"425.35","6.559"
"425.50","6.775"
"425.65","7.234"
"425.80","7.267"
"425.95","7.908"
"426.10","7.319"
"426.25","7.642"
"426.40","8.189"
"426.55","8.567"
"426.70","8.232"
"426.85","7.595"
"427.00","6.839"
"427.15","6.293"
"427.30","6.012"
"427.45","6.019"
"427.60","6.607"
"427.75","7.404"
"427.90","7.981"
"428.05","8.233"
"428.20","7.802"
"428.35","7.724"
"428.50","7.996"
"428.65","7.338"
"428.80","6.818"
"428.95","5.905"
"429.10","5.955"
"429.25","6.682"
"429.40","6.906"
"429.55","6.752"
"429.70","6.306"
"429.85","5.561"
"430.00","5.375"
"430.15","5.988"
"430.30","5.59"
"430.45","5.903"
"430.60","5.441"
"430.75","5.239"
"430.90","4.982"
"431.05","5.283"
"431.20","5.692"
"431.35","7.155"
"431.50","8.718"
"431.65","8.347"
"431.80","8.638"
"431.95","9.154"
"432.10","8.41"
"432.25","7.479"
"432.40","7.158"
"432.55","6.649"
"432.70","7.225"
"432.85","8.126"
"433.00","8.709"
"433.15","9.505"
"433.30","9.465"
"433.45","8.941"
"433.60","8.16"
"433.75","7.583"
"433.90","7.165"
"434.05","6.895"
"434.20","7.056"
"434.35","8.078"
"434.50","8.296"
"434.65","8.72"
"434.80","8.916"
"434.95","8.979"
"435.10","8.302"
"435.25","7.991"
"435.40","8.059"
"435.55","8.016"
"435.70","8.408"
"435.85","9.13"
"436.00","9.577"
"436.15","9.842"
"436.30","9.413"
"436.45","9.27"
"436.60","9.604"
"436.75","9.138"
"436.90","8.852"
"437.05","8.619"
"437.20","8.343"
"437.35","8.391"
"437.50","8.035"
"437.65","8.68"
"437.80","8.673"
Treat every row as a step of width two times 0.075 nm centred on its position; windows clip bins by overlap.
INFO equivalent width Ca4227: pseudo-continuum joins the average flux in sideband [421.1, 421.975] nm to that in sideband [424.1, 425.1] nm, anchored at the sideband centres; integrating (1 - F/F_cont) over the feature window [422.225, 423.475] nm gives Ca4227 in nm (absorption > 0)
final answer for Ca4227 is 0.20 nm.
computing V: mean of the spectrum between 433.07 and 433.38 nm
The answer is 9.46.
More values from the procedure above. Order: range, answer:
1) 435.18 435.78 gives 8.13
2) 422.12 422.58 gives 6.43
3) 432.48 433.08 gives 7.7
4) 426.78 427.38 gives 6.67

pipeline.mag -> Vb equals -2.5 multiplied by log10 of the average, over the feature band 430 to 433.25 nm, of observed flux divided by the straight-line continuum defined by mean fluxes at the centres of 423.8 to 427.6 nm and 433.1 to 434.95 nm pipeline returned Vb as 0.13 mag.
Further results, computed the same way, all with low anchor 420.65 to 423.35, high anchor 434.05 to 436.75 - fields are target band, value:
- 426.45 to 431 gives 0.18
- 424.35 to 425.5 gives 0.05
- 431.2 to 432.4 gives 0.03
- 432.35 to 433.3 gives 0.04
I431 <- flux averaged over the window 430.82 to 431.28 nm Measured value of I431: 5.34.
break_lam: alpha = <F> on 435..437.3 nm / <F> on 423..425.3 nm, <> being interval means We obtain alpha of 1.2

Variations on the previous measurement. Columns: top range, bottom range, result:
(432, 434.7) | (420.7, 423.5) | 1.11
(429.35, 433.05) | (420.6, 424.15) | 0.93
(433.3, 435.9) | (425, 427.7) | 1.14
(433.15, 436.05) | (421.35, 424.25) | 1.15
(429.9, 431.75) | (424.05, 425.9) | 0.84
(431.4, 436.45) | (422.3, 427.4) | 1.16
